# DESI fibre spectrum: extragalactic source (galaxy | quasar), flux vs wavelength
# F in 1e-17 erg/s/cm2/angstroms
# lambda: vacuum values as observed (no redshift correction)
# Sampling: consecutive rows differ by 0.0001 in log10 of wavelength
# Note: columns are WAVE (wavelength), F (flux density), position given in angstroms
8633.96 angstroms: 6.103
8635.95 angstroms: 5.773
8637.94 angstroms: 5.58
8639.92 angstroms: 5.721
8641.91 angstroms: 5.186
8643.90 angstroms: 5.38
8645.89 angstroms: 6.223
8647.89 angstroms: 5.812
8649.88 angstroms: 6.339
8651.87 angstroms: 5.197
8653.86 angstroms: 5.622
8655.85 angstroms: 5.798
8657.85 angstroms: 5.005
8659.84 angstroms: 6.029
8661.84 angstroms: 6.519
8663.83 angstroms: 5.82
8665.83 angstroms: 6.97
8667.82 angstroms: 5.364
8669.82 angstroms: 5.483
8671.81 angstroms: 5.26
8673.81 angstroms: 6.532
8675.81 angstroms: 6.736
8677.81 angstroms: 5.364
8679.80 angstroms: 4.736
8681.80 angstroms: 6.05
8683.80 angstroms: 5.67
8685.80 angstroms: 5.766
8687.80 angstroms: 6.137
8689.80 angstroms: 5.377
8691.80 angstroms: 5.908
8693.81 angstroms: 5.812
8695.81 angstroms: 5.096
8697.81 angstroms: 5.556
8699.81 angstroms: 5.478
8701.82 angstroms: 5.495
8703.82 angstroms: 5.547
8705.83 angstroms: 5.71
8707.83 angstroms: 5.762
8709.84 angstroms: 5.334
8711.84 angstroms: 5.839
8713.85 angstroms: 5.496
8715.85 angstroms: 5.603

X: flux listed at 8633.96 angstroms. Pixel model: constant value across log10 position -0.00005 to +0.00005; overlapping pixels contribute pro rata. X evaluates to 6.103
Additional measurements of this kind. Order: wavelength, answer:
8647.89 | 5.812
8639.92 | 5.721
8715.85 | 5.603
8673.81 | 6.532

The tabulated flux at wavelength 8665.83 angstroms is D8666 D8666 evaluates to 6.97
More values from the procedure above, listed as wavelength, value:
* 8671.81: 5.26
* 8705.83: 5.71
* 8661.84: 6.519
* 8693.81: 5.812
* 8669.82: 5.483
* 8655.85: 5.798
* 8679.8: 4.736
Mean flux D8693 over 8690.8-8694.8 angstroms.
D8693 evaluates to 5.85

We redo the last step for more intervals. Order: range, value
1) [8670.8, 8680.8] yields 5.73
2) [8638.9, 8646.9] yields 5.63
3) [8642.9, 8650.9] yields 5.93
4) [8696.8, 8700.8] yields 5.52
